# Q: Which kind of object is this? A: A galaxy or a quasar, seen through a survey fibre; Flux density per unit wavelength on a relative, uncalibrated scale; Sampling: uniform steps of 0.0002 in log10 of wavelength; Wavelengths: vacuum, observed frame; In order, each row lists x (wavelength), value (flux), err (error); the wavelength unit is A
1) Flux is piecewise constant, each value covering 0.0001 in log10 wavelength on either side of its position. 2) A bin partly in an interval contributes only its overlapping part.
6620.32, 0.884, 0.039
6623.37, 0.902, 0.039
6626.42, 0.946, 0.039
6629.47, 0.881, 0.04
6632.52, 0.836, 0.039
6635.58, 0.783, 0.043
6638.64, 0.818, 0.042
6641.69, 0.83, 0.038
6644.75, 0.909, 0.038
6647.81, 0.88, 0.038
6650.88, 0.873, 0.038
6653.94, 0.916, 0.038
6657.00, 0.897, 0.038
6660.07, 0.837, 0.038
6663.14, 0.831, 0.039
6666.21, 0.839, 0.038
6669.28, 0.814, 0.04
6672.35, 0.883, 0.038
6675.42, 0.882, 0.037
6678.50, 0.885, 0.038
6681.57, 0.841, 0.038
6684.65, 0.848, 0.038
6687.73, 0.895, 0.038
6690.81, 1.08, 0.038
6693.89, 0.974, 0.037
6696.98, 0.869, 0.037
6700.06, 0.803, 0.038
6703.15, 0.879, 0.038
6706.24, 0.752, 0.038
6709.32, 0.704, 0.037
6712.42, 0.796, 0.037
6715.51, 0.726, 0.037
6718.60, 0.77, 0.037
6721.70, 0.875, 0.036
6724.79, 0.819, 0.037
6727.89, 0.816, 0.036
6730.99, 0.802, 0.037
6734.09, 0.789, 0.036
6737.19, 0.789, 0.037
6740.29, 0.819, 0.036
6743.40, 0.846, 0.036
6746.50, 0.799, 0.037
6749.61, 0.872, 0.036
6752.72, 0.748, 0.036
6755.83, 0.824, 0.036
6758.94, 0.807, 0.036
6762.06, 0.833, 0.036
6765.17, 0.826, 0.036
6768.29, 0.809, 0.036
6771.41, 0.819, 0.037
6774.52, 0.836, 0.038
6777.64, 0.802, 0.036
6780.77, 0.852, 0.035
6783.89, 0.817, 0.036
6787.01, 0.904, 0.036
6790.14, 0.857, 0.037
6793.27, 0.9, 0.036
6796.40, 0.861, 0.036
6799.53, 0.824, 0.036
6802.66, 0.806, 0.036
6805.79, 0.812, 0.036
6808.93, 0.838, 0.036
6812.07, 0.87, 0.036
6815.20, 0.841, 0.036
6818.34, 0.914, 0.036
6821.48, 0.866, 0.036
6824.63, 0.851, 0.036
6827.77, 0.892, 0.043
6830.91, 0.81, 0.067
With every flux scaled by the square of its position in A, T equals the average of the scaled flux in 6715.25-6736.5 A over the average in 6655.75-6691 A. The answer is 0.94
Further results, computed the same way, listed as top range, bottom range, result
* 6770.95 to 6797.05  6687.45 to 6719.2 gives 1.04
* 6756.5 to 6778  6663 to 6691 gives 0.97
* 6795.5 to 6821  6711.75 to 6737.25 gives 1.09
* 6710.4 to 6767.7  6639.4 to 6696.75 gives 0.93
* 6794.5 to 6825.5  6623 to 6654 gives 1.03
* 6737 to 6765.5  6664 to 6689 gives 0.97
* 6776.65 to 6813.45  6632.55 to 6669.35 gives 1.03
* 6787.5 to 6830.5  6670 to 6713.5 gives 1.03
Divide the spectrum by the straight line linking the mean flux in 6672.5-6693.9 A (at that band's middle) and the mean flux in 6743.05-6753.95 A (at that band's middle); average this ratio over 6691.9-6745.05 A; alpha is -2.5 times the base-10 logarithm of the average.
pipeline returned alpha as 0.06 mag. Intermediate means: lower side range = 0.909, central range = 0.816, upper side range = 0.815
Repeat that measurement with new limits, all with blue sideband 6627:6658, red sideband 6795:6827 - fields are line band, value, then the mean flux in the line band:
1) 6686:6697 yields -0.12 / 0.964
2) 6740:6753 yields 0.04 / 0.823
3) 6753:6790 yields 0.03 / 0.828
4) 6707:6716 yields 0.15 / 0.745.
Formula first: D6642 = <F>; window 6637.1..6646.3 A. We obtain 0.853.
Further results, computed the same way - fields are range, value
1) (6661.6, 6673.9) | 0.842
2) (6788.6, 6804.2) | 0.85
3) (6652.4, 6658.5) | 0.908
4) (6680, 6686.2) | 0.845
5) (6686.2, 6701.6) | 0.924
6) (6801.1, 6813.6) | 0.831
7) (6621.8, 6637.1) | 0.87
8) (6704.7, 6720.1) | 0.75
